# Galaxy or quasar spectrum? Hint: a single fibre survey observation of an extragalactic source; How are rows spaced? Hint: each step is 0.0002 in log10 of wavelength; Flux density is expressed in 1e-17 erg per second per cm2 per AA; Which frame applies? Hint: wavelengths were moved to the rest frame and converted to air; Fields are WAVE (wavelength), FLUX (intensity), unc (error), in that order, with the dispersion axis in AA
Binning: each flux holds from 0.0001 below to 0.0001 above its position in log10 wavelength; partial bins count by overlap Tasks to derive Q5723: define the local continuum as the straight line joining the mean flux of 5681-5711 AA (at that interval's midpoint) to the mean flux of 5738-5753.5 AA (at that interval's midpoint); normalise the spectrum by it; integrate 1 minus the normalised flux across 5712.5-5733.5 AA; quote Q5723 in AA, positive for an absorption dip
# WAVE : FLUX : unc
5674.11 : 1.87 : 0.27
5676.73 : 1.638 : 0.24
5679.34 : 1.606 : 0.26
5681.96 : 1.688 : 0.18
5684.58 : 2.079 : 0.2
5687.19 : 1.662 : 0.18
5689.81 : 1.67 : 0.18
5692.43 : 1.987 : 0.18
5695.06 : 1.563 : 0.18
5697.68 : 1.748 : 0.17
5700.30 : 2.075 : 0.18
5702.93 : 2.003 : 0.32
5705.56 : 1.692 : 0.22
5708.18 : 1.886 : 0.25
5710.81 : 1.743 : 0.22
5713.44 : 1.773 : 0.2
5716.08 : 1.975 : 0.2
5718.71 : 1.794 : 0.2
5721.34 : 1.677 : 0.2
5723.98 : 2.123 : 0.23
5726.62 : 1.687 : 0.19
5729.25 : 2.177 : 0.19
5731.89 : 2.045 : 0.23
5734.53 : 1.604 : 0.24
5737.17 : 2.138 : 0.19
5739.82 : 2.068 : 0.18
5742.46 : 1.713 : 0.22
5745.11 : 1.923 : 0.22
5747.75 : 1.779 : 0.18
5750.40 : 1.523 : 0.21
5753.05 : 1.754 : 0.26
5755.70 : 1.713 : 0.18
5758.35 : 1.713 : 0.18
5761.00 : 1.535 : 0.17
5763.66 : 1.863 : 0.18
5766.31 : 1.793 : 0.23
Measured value -1.1 AA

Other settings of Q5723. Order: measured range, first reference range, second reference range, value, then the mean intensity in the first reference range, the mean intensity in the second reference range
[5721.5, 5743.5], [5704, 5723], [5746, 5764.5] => -2.3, 1.8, 1.7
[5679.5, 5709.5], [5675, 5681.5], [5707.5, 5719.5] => -1.4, 1.65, 1.83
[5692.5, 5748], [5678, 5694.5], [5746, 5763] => -4.6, 1.77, 1.68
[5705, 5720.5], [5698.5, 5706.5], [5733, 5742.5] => 0.9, 1.92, 1.91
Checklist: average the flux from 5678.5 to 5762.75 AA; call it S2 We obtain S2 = 1.82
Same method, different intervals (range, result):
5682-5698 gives 1.78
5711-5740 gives 1.9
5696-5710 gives 1.87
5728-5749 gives 1.93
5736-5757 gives 1.82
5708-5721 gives 1.82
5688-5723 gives 1.81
